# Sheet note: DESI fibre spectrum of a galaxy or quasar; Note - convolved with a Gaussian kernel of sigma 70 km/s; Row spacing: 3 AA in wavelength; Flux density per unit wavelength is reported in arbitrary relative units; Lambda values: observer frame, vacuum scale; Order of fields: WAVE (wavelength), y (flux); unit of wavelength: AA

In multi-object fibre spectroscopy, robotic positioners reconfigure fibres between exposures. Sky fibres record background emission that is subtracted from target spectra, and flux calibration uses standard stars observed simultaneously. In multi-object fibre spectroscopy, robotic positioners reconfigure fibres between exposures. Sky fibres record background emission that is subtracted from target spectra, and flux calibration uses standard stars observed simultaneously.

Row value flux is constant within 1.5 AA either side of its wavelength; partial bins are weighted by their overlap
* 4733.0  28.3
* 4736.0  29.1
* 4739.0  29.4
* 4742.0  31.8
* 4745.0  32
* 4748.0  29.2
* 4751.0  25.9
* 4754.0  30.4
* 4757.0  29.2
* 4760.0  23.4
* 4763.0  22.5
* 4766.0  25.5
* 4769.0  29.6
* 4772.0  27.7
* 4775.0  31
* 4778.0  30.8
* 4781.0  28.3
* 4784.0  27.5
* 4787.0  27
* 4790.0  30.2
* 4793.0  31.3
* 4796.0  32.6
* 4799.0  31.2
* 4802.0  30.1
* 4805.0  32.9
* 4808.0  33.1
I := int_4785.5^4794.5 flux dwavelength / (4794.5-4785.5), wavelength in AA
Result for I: 29.5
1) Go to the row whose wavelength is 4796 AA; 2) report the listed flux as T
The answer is 32.6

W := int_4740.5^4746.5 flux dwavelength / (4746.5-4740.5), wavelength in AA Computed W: 31.9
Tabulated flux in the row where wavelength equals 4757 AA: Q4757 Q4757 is 29.2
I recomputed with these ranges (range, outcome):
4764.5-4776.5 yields 28.4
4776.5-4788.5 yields 28.4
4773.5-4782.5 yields 30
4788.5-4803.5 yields 31.1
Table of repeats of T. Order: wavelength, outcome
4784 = 27.5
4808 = 33.1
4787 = 27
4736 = 29.1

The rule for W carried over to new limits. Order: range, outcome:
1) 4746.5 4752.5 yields 27.5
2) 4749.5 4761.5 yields 27.2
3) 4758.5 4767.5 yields 23.8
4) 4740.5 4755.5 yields 29.9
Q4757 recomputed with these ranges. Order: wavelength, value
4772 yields 27.7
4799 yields 31.2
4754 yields 30.4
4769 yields 29.6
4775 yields 31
